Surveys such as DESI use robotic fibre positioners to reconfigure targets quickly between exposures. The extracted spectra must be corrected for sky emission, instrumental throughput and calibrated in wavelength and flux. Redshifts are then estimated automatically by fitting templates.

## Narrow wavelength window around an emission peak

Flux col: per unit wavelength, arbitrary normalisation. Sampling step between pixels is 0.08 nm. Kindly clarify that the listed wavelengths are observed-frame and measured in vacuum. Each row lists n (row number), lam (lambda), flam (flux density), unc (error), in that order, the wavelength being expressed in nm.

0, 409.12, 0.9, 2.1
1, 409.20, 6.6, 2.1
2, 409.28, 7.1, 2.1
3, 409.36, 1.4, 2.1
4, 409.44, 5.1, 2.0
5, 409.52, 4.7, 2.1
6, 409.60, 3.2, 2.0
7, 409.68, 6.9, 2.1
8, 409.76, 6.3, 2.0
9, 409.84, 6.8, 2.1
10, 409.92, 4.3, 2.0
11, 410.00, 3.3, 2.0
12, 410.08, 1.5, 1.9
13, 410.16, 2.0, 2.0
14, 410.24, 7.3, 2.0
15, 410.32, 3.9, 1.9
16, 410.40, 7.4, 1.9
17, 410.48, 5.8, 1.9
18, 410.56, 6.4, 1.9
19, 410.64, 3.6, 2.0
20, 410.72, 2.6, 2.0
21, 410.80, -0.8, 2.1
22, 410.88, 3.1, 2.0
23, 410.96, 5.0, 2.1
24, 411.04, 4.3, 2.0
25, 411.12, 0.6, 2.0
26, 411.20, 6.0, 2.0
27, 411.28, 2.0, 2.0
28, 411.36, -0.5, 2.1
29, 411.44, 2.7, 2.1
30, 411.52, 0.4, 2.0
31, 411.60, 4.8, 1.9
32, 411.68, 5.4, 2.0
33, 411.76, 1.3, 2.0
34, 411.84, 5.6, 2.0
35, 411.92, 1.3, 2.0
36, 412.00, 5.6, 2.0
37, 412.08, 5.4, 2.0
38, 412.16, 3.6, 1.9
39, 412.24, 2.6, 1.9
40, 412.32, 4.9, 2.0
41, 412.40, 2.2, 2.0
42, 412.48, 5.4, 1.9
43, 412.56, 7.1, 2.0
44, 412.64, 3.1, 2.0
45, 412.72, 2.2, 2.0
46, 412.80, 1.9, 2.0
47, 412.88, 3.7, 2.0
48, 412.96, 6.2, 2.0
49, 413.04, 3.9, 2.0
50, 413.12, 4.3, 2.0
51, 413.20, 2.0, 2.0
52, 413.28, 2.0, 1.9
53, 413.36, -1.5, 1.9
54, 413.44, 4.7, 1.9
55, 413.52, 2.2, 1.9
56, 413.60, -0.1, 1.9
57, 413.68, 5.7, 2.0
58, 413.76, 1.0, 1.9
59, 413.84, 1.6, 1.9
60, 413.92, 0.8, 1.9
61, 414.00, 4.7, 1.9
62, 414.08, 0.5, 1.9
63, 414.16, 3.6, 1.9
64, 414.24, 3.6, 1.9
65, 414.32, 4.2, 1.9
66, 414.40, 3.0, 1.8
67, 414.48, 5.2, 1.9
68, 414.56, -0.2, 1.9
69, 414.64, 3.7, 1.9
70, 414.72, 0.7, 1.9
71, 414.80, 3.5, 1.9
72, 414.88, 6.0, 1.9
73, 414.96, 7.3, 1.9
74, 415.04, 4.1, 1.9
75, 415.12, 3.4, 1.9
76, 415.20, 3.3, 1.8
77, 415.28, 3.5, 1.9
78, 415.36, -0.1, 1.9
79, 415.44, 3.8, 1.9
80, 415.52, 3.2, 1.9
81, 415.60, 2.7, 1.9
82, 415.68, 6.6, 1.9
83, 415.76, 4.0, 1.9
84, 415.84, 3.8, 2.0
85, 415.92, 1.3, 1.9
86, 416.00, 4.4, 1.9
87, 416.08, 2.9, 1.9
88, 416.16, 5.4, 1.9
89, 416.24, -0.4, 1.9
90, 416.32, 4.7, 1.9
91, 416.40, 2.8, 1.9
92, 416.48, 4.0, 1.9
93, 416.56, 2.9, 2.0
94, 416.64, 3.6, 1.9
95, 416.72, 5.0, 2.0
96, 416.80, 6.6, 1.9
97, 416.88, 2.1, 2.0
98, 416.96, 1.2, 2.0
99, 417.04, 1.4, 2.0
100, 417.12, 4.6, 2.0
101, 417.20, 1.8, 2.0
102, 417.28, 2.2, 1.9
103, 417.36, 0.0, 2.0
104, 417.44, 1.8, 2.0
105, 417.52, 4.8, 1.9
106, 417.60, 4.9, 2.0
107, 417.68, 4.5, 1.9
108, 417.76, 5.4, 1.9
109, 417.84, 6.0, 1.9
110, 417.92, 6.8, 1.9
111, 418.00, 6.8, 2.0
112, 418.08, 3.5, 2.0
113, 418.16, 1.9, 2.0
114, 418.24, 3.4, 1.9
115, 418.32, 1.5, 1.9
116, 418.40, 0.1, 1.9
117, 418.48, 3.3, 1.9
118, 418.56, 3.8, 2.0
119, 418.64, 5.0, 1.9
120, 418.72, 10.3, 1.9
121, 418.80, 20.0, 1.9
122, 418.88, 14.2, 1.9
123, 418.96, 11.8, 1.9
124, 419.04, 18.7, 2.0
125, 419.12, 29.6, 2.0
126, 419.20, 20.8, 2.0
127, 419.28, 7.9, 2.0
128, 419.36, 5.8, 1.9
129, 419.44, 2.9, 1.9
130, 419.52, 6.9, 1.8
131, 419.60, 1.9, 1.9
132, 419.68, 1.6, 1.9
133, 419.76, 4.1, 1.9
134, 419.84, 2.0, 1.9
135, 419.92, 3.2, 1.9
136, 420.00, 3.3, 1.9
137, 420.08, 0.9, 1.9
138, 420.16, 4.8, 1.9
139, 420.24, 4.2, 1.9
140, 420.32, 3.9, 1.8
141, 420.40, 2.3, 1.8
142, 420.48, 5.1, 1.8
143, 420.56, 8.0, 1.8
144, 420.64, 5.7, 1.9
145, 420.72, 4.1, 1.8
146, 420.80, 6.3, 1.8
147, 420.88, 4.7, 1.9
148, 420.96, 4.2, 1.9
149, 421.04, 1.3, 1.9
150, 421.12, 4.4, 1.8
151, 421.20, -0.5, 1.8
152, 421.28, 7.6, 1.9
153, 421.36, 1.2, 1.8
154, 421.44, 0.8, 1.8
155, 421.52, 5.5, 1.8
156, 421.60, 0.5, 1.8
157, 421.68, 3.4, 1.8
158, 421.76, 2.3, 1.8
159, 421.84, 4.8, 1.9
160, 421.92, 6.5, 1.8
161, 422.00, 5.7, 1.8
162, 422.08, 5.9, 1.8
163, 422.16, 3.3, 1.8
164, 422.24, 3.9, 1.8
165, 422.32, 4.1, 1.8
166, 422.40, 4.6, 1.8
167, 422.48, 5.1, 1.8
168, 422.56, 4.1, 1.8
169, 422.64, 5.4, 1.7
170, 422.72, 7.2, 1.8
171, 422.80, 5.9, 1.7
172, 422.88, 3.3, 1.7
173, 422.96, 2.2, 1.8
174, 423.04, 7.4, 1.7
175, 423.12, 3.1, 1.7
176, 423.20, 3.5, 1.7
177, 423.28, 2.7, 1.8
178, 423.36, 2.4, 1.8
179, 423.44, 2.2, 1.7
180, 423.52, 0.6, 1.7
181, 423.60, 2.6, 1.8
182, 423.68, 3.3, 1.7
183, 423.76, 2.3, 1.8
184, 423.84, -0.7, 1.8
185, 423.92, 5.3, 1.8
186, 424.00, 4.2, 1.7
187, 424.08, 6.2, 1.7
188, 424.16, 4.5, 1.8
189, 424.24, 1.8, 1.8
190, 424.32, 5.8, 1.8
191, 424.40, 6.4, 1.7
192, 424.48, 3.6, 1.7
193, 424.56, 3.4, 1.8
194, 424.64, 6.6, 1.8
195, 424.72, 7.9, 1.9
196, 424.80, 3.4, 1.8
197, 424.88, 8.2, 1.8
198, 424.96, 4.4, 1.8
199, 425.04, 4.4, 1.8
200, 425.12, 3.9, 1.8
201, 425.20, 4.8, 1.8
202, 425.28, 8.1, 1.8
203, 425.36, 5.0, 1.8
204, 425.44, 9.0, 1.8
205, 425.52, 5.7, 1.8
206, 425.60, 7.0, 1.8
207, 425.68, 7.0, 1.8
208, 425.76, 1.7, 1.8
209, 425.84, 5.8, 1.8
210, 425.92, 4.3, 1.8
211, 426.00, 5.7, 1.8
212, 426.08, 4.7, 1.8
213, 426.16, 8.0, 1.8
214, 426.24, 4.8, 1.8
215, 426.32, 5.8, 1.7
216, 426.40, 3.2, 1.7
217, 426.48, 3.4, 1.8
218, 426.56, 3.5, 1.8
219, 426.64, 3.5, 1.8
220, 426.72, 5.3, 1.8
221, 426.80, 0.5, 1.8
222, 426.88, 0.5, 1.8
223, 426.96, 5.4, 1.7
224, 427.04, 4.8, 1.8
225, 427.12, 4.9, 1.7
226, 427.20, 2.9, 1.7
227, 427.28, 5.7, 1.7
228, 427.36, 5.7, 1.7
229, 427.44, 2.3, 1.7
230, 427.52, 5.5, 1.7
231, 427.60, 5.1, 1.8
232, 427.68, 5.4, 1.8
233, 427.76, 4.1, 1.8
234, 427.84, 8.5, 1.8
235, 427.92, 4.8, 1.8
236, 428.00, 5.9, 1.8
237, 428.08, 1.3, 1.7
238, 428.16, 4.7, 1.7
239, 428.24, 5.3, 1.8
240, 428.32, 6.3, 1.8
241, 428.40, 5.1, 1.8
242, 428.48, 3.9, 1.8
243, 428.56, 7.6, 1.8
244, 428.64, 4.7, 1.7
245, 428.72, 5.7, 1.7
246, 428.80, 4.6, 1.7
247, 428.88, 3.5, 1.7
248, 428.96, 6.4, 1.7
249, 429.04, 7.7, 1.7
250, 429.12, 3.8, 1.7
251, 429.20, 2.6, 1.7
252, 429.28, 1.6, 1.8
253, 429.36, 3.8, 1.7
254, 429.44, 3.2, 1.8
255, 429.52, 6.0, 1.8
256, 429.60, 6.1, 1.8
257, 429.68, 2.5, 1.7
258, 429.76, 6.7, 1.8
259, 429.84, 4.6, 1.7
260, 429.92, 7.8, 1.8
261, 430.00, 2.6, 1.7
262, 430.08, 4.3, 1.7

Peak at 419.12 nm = [O II]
